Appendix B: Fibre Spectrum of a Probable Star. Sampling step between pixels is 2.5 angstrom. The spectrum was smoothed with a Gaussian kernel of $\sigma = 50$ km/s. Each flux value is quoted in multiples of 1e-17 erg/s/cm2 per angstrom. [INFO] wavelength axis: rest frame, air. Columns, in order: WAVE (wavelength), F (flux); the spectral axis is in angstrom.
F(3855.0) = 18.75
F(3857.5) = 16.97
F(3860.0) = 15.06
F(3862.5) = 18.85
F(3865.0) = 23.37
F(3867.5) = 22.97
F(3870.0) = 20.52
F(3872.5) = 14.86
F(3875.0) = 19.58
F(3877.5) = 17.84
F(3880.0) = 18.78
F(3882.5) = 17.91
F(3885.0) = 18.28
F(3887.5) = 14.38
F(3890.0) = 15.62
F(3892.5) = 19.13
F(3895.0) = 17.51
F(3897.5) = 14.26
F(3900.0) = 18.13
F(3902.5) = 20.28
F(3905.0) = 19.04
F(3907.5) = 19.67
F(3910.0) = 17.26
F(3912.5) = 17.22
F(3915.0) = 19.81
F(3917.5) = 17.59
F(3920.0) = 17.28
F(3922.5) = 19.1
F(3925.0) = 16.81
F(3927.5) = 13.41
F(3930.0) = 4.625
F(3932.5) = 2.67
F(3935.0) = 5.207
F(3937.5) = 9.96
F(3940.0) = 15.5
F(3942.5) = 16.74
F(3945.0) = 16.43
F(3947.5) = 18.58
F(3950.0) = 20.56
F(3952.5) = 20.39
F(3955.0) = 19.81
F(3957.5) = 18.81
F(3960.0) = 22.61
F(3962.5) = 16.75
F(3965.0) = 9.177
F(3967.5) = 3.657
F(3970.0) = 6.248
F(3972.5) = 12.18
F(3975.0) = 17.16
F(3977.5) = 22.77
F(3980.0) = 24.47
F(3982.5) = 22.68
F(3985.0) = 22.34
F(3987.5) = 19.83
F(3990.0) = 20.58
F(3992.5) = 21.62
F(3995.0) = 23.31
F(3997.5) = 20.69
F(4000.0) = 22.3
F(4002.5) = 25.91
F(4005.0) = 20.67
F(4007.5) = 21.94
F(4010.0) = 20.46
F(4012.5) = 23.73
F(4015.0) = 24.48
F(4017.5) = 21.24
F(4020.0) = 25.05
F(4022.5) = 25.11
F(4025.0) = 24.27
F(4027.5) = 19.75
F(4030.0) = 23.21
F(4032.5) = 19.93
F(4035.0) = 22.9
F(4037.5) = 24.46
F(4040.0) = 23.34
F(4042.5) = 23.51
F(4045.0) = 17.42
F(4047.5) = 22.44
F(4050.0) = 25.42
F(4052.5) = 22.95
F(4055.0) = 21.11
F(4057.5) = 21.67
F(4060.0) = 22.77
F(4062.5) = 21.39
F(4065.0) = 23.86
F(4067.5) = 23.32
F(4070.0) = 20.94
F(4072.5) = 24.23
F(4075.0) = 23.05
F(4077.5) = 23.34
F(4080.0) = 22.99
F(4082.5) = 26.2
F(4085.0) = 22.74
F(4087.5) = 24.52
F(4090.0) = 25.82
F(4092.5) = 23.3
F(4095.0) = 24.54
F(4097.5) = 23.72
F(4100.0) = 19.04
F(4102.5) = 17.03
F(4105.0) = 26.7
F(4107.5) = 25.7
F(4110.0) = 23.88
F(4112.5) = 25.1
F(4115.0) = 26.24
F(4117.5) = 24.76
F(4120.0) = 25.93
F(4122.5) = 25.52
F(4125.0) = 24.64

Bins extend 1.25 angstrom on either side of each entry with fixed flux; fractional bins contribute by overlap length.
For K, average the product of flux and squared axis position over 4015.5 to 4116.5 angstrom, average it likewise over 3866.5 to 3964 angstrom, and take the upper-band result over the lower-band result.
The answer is 1.49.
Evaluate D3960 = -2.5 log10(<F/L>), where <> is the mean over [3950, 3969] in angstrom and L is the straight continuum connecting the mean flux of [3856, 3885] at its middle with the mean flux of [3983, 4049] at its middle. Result 0.29 mag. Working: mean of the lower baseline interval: 18.8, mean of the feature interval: 16.1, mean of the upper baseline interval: 22.3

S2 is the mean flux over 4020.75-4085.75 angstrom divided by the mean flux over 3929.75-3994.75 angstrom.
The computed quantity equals 1.4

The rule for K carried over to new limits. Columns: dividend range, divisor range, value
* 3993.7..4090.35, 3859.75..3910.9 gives 1.35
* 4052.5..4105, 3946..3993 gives 1.35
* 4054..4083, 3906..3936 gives 1.72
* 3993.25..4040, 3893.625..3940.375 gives 1.60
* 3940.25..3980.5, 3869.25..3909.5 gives 0.96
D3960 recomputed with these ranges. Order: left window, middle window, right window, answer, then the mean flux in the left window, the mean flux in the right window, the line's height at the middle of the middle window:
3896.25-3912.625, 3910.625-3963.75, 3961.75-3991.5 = 0.10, 18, 16.5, 17.3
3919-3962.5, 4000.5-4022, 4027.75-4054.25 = -0.14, 15.2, 22.4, 20.3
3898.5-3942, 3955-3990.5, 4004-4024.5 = 0.14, 14.9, 22.9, 19.4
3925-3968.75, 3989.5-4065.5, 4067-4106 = -0.17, 13.9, 23.2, 19.3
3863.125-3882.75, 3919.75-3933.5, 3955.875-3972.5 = 0.29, 19.5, 13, 15.7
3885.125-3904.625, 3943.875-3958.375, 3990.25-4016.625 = 0.04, 17.2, 22.4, 19.9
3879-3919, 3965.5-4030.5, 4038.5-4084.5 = 0.02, 17.8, 22.8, 20.8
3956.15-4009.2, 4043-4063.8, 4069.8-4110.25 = 0.00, 18.9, 23.4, 21.9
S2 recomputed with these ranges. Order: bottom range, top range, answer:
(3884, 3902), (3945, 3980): 0.97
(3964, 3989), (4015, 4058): 1.40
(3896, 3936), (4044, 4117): 1.52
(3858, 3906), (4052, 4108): 1.27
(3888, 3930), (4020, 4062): 1.31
